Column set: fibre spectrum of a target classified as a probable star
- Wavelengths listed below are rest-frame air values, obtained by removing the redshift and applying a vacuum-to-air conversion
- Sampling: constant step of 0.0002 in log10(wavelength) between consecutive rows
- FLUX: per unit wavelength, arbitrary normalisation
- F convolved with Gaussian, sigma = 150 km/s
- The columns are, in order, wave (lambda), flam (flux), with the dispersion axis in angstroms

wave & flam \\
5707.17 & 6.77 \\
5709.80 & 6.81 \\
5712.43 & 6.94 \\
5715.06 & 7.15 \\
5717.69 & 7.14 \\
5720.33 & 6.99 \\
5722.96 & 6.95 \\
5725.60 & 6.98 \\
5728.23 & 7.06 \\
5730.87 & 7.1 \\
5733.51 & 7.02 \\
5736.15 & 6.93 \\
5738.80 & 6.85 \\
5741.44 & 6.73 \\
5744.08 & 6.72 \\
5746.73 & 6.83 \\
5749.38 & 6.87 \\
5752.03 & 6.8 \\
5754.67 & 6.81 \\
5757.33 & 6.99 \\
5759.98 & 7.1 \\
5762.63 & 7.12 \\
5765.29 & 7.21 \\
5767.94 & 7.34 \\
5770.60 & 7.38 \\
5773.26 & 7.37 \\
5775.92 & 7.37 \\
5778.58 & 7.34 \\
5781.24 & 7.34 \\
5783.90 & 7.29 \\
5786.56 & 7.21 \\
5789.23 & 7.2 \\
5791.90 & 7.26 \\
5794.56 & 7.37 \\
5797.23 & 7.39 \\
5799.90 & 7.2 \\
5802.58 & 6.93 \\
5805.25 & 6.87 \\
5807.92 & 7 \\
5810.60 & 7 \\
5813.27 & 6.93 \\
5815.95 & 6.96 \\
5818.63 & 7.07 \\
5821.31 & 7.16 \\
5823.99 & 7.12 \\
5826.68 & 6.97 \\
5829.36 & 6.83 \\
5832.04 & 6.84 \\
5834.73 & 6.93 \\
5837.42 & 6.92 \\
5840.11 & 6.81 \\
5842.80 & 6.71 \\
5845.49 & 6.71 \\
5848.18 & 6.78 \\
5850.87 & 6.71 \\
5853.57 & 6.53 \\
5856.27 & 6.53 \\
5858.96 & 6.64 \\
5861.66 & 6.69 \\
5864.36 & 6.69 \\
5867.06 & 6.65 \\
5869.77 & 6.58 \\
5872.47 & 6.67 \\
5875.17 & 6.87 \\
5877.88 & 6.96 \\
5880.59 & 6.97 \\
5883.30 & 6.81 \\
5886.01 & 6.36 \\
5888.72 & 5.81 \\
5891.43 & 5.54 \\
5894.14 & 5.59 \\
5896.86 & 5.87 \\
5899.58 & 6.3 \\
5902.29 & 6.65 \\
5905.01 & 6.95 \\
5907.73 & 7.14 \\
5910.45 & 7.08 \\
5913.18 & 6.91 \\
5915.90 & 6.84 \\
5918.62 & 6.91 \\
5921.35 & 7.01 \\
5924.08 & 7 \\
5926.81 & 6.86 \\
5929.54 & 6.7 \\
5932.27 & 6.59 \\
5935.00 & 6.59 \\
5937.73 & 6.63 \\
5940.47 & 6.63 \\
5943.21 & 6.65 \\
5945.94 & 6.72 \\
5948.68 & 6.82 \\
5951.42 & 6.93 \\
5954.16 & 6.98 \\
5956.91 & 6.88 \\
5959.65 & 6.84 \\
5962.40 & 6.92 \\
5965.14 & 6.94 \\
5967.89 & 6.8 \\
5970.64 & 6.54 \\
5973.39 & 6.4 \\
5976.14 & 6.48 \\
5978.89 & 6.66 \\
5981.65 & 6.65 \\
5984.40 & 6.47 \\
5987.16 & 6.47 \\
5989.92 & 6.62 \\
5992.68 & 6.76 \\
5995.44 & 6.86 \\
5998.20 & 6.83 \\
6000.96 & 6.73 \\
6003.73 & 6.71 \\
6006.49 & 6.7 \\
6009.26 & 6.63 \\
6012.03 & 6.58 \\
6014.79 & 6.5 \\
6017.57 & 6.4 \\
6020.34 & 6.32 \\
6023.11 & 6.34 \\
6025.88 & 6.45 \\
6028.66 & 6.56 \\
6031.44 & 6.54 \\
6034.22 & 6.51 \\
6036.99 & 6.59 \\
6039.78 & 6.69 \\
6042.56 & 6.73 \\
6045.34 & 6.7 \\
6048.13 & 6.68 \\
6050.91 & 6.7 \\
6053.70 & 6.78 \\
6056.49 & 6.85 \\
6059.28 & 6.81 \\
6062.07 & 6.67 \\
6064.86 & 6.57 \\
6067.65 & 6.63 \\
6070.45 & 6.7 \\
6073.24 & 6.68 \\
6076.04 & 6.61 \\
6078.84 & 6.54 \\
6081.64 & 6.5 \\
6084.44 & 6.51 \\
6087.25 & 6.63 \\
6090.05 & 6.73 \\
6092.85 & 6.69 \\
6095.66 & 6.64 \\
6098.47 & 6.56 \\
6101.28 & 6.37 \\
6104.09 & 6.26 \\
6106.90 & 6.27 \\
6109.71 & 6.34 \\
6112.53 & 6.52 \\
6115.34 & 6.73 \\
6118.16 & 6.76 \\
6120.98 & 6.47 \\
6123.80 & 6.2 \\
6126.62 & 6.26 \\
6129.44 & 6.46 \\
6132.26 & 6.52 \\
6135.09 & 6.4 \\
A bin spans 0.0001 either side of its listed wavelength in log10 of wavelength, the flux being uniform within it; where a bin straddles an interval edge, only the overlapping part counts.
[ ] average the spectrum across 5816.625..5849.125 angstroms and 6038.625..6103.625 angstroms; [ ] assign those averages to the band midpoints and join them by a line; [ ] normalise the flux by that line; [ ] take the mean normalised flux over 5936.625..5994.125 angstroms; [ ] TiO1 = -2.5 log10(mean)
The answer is 0.01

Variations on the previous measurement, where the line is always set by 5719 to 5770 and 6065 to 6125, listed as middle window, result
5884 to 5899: 0.15 mag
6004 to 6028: 0.02 mag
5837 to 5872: 0.03 mag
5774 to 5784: -0.06 mag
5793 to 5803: -0.05 mag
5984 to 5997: 0.00 mag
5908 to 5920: -0.03 mag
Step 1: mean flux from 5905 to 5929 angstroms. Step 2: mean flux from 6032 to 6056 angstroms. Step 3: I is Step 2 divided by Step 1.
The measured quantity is 0.96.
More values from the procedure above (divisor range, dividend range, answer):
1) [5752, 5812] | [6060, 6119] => 0.92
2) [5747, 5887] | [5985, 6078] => 0.95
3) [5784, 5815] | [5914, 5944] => 0.95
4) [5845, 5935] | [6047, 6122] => 1.00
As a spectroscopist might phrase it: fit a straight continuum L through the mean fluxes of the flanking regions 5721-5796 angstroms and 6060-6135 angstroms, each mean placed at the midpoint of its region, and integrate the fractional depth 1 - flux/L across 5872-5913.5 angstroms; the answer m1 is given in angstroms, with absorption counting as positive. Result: 2.1 angstroms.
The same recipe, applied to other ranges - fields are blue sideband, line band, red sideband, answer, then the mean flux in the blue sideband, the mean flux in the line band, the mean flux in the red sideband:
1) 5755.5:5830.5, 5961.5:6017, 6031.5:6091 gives 1.1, 7.15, 6.66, 6.65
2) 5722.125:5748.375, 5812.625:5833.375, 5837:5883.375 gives -0.6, 6.91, 6.99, 6.73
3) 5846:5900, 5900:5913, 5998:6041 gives -0.8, 6.48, 6.9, 6.56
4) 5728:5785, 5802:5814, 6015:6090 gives 0.1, 7.07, 6.95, 6.6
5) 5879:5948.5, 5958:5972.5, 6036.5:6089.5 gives -0.4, 6.61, 6.8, 6.66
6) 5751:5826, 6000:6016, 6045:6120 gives 0.2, 7.15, 6.64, 6.61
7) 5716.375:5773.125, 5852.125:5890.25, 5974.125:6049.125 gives 1.1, 7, 6.62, 6.6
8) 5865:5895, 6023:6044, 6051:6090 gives 0.2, 6.46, 6.56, 6.66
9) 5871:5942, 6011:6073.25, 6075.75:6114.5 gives -0.6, 6.62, 6.61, 6.51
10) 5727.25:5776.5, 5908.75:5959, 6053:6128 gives -0.3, 7.03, 6.82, 6.56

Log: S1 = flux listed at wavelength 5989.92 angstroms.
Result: 6.62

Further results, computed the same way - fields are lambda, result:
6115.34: 6.73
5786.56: 7.21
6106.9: 6.27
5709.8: 6.81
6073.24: 6.68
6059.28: 6.81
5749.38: 6.87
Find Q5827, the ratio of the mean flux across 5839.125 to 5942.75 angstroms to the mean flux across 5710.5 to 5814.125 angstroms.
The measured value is 0.94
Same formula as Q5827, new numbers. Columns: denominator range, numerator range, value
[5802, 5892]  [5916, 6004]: 1.00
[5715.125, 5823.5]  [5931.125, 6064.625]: 0.94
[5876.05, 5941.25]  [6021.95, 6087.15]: 1.00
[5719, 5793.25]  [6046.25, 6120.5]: 0.93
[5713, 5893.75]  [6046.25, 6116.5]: 0.95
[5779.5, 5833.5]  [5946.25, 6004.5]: 0.95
